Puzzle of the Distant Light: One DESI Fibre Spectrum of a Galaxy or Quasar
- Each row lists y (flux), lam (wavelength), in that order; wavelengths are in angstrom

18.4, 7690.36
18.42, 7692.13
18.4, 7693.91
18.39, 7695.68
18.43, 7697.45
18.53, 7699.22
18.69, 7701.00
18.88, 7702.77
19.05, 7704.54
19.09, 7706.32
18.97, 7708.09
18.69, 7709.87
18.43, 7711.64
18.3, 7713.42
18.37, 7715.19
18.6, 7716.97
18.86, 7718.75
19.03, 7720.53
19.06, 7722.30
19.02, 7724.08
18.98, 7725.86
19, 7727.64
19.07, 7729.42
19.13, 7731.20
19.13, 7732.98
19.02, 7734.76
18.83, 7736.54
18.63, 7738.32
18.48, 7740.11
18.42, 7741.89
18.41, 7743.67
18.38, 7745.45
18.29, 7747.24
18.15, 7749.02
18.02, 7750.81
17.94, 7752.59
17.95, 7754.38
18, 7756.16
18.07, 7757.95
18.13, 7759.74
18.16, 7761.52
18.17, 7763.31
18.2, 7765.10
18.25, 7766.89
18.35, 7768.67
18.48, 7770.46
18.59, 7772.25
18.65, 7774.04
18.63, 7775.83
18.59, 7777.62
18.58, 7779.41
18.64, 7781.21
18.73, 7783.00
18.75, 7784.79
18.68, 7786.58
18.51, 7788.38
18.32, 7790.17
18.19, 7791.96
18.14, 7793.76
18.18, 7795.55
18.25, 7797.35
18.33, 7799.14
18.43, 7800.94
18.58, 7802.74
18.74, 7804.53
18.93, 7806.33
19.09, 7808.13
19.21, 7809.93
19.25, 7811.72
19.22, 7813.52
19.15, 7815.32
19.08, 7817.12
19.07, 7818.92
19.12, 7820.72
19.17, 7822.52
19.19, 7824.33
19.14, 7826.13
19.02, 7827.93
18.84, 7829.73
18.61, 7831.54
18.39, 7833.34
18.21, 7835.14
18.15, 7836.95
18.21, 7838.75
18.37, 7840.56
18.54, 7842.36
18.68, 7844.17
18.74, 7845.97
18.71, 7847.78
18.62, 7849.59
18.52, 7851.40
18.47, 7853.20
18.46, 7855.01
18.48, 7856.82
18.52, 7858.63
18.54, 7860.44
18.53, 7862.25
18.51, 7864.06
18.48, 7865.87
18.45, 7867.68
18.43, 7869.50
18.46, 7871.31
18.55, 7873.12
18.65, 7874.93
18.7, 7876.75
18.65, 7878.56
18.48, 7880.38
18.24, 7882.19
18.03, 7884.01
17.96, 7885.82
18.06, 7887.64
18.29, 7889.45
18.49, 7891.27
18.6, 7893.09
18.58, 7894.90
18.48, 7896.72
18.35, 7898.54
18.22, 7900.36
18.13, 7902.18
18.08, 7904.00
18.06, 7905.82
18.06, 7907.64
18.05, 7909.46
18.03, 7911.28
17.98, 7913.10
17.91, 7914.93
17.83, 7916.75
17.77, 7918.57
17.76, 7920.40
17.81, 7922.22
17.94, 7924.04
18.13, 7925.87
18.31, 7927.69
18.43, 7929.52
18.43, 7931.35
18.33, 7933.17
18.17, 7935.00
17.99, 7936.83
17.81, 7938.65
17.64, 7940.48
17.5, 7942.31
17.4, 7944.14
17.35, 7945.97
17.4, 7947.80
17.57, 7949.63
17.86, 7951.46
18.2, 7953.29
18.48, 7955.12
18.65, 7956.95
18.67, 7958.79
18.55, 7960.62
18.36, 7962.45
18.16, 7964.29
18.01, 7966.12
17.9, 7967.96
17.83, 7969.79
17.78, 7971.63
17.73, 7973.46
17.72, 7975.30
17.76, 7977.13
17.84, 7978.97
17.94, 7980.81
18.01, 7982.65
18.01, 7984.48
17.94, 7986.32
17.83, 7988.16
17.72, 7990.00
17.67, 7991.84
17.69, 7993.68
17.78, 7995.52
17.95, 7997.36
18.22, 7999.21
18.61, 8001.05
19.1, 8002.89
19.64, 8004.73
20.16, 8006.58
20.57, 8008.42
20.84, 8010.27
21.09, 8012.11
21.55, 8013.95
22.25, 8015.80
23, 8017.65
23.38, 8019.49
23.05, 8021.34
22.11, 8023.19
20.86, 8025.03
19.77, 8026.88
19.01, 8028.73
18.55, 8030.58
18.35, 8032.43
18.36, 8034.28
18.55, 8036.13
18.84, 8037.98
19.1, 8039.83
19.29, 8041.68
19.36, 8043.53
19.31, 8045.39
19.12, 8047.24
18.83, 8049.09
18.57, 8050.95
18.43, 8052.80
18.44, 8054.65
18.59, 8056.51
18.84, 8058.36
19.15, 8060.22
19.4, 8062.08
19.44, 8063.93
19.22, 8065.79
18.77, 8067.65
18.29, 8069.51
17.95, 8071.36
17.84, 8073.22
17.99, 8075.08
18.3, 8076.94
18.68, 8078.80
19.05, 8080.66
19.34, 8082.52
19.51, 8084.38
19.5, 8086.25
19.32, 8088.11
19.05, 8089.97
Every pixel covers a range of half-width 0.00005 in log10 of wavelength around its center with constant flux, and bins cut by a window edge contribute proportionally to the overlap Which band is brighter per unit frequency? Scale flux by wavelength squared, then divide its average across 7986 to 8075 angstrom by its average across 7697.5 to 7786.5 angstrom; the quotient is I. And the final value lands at 1.1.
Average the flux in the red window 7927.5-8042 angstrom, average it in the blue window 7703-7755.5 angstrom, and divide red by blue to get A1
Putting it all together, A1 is 1.0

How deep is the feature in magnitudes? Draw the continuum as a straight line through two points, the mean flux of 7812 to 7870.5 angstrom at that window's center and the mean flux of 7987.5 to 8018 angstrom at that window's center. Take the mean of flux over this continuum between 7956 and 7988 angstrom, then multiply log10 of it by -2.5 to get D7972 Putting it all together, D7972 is 0.07 mag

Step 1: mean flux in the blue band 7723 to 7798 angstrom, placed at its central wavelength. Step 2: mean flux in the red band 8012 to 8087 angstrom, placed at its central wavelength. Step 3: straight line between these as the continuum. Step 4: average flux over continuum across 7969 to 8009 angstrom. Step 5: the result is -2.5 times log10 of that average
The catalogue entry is 0.06 mag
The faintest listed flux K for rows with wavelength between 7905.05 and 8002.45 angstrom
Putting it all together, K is 17.35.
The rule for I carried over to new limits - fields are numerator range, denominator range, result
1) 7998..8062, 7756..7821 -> 1.13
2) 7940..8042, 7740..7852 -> 1.07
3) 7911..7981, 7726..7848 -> 1.01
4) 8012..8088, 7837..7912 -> 1.11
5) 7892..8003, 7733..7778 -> 1.03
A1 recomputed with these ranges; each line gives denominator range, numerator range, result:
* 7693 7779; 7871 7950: 0.98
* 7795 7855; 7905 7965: 0.96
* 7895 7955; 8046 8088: 1.05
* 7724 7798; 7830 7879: 1.00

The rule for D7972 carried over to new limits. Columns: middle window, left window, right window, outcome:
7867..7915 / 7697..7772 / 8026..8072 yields 0.02 mag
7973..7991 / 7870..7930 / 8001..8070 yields 0.08 mag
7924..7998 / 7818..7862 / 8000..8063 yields 0.08 mag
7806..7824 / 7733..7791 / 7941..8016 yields -0.04 mag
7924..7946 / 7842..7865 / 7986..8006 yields 0.02 mag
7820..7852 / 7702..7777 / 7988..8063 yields 0.01 mag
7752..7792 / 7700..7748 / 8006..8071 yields 0.03 mag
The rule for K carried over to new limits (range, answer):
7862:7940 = 17.76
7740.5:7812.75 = 17.94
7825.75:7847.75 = 18.15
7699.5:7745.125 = 18.3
